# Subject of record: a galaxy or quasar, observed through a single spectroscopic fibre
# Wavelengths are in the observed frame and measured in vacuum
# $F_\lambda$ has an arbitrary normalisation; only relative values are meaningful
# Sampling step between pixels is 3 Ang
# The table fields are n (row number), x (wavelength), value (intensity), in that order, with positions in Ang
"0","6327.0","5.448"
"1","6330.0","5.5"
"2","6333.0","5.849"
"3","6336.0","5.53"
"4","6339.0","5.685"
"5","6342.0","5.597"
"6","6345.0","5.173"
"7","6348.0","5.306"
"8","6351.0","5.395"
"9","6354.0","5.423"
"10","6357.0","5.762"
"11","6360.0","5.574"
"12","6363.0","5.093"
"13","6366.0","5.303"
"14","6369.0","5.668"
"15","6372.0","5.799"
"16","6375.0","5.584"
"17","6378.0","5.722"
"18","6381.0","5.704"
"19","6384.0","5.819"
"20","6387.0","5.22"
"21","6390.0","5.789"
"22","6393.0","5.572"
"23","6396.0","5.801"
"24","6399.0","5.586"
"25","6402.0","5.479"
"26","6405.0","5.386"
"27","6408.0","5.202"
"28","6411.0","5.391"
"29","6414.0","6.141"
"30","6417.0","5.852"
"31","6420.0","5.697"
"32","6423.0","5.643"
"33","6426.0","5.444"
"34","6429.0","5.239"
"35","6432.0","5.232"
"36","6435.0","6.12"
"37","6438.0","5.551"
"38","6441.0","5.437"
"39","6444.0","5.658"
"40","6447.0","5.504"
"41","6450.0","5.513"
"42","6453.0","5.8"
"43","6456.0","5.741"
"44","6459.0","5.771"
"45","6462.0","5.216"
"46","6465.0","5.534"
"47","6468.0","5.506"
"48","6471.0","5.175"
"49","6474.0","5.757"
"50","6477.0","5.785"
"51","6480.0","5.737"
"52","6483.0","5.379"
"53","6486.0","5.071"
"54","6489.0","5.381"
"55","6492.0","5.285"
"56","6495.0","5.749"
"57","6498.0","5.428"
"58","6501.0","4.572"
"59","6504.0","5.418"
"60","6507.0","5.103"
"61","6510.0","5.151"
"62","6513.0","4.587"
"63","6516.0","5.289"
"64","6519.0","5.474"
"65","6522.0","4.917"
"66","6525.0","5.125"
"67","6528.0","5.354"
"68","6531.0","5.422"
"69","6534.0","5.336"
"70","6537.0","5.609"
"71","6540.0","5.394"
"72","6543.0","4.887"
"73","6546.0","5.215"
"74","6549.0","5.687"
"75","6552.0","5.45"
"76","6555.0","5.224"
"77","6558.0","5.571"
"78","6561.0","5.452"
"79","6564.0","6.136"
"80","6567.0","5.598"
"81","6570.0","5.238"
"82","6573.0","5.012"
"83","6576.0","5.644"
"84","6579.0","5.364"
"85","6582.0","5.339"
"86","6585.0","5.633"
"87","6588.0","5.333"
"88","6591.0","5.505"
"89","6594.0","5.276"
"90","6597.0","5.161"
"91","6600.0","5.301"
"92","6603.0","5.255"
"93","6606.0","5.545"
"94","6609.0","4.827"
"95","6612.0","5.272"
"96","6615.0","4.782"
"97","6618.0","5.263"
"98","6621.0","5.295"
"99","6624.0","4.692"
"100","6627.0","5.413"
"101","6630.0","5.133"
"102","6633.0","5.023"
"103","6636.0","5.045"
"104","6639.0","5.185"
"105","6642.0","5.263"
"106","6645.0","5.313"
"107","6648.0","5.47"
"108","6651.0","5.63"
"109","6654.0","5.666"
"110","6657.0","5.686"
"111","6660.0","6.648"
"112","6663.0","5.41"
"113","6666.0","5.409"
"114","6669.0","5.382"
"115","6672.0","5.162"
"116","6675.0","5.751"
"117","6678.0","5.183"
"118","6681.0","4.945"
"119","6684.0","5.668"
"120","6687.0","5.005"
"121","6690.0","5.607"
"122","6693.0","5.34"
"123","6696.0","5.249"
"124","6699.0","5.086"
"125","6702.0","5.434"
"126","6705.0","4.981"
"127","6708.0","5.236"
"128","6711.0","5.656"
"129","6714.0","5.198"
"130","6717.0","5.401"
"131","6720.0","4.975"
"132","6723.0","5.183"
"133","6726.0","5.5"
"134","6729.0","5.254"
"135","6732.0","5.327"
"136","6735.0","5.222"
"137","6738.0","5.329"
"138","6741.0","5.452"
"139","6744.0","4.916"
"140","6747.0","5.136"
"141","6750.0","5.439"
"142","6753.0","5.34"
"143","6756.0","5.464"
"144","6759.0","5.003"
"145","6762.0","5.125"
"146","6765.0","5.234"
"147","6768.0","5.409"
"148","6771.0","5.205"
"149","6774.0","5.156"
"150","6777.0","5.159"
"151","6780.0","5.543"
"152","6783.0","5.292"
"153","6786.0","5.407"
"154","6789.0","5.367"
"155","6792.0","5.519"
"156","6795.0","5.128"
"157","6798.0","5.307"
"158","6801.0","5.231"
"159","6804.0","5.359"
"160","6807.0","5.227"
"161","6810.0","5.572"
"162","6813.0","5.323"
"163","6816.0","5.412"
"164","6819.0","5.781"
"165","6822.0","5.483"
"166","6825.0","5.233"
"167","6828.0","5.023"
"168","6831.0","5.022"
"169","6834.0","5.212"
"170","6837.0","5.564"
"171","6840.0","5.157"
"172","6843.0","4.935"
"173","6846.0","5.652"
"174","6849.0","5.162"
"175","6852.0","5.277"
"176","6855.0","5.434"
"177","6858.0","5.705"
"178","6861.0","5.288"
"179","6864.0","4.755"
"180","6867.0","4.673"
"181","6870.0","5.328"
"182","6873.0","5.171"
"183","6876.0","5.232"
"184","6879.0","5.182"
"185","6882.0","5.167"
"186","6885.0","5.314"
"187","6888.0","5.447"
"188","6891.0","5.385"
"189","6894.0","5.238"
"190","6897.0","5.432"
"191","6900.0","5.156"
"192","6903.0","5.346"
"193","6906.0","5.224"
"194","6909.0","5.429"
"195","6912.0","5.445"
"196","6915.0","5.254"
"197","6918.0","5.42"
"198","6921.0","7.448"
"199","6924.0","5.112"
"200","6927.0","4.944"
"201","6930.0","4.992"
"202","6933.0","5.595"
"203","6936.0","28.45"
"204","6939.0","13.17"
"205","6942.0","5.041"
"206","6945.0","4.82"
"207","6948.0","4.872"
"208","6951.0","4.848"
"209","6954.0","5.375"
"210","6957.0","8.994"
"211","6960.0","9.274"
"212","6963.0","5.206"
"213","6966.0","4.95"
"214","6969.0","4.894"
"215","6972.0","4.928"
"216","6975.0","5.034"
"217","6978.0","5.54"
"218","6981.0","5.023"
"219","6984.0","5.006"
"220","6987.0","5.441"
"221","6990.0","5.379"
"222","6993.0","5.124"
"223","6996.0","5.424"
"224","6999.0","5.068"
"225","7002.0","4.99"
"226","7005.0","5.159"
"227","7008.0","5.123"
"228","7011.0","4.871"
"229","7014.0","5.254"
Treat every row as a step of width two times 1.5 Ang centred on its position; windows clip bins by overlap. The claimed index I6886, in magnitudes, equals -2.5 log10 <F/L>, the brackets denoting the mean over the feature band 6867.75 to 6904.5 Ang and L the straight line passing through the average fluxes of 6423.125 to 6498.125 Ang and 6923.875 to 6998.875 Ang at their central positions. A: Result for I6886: 0.23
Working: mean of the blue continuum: 5.52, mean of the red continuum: 6.7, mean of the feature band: 5.27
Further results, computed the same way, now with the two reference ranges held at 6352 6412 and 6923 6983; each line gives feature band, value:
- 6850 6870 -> 0.29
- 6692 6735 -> 0.21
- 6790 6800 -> 0.24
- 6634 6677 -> 0.14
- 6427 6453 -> 0.03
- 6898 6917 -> 0.29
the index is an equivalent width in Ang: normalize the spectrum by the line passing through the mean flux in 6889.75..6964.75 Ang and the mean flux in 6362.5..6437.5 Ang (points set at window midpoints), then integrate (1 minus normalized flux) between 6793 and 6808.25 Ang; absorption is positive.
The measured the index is 3.01 Ang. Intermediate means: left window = 5.59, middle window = 5.26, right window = 6.86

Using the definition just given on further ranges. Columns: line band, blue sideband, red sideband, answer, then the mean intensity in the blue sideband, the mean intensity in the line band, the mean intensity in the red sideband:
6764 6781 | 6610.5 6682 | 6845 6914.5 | 0.1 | 5.34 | 5.28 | 5.28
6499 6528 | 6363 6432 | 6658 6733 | 2.1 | 5.57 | 5.09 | 5.36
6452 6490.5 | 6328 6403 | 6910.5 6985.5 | 1.7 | 5.56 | 5.52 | 6.79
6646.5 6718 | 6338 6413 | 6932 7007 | 8.2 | 5.52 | 5.43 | 6.7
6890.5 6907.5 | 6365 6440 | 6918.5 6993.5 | 3.5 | 5.6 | 5.29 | 6.78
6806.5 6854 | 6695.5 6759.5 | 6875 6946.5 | 5.7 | 5.27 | 5.32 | 6.64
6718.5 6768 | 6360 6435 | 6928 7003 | 8.0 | 5.57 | 5.25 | 6.7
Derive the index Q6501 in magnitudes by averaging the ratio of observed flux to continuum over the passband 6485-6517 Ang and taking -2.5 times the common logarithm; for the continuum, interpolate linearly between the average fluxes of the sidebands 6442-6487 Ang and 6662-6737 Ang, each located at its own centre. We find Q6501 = 0.07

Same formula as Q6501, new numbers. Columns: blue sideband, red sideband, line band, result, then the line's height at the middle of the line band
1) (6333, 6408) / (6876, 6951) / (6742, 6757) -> 0.19 mag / 6.25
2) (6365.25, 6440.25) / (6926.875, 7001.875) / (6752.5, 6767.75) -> 0.20 mag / 6.3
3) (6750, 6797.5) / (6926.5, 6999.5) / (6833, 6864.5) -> 0.11 mag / 5.87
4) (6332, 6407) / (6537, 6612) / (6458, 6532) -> 0.02 mag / 5.45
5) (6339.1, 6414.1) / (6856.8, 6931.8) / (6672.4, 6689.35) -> 0.02 mag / 5.41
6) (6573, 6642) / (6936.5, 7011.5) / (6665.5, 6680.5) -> 0.01 mag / 5.38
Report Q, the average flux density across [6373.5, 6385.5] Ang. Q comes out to 5.71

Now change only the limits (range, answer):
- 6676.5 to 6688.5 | 5.2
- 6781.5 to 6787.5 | 5.35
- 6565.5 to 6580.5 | 5.37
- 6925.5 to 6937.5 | 11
